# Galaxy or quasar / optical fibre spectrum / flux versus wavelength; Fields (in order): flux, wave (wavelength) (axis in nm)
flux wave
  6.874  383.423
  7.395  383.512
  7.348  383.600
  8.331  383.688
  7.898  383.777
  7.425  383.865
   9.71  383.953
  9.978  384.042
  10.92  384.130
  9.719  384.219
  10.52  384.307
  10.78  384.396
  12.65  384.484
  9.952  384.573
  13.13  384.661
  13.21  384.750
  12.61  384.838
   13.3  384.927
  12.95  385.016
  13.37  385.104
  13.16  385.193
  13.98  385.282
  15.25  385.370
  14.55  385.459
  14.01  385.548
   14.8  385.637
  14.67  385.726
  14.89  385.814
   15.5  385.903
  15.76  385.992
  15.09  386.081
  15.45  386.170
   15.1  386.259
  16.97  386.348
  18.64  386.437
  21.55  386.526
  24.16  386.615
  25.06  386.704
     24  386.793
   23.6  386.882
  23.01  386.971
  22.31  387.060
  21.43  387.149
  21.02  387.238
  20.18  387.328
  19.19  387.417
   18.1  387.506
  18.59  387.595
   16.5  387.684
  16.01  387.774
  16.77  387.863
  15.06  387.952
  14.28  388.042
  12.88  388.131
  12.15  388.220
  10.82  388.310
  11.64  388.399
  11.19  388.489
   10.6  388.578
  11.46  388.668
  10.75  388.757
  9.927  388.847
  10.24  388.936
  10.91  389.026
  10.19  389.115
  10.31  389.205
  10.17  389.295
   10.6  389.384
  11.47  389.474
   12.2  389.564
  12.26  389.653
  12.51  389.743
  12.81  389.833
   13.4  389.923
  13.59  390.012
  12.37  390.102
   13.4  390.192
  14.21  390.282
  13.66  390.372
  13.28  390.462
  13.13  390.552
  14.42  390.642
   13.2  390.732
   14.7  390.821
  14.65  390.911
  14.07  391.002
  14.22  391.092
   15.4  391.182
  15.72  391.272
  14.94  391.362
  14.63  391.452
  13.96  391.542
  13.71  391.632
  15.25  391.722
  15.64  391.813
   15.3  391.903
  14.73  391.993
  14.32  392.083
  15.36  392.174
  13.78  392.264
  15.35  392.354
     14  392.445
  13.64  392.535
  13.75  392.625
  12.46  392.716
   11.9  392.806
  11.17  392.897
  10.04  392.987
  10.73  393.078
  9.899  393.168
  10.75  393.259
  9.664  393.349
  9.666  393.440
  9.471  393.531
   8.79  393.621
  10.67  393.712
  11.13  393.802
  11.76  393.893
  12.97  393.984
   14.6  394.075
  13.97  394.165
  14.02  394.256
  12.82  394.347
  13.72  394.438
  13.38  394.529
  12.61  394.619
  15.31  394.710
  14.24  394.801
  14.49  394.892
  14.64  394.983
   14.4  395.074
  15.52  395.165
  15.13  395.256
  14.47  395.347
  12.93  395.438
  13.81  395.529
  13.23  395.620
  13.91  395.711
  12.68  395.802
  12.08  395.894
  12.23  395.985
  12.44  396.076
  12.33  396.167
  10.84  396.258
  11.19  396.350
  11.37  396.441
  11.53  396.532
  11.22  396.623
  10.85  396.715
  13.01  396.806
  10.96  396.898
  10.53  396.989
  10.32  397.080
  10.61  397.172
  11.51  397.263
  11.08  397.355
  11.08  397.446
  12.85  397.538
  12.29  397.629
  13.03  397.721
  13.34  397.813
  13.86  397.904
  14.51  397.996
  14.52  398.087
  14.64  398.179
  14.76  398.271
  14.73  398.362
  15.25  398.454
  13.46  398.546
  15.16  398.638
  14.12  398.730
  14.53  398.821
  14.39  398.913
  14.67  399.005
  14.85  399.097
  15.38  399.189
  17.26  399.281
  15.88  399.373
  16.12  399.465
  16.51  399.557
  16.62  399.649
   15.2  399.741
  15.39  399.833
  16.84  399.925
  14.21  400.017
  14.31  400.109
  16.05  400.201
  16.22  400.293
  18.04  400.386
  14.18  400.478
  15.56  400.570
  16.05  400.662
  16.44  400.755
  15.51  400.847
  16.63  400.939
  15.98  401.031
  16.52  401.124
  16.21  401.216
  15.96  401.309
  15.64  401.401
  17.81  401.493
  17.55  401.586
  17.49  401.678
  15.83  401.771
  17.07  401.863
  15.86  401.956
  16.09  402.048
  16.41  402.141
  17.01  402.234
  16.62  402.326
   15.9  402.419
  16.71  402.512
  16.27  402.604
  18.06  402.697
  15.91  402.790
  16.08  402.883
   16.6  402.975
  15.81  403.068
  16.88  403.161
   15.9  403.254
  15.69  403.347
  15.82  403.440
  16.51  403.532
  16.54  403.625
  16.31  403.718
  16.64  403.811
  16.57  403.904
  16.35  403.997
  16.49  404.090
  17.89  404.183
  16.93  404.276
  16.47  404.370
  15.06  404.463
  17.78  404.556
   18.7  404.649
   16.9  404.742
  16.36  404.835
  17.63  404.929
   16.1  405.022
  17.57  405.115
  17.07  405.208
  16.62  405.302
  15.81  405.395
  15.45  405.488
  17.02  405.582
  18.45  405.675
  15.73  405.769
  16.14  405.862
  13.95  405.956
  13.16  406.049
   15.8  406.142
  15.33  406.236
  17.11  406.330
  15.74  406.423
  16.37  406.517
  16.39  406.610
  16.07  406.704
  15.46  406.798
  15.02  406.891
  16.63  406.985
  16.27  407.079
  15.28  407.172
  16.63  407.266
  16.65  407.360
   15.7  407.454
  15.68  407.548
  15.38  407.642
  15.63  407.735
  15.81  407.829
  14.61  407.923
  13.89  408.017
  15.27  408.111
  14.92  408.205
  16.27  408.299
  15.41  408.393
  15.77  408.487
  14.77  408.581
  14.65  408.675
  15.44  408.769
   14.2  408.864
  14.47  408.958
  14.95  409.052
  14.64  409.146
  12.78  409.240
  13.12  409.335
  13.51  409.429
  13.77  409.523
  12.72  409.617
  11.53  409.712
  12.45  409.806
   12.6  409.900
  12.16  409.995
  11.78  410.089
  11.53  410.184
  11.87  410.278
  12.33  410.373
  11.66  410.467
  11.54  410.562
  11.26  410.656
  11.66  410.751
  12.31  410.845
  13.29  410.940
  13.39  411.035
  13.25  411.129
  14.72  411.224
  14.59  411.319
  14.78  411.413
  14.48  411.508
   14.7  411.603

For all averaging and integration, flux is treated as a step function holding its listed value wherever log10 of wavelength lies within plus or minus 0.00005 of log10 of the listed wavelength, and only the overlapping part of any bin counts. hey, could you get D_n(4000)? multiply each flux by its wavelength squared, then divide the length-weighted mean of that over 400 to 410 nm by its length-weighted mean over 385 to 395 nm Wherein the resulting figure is 1.20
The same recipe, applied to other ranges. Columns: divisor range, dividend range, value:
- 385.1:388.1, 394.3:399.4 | 0.79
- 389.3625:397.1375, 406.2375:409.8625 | 1.25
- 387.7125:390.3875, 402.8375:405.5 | 1.46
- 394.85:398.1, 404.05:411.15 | 1.25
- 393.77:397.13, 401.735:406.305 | 1.33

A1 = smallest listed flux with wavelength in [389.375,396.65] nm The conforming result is 8.79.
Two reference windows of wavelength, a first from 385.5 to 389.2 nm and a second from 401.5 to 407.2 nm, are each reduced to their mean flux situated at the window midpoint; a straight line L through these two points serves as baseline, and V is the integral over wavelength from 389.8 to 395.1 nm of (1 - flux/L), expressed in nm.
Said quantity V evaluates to 0.96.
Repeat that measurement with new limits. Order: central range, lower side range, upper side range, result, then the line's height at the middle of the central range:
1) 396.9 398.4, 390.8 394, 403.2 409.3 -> 0.15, 14.1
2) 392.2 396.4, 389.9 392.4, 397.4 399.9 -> 0.51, 14.4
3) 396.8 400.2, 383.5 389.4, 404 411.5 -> 0.14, 14.7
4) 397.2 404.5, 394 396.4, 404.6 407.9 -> -0.36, 14.8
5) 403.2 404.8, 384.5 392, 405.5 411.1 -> -0.23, 14.5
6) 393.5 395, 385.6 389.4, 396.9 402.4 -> 0.25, 15.4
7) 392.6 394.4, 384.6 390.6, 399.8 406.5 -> 0.46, 15.4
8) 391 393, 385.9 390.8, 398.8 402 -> 0.16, 15.4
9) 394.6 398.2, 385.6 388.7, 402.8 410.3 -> 0.78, 16.3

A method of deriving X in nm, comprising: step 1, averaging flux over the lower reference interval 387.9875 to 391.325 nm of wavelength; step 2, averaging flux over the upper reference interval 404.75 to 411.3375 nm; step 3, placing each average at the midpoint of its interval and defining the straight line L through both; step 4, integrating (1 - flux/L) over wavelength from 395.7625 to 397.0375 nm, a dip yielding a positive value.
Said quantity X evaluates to 0.16 nm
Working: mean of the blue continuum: 12.5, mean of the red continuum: 14.7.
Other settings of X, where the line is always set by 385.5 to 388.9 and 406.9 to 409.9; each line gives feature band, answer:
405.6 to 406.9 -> -0.07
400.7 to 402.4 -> -0.12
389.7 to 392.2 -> 0.33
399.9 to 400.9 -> -0.02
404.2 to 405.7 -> -0.18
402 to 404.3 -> -0.19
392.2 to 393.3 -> 0.26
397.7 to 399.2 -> 0.12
